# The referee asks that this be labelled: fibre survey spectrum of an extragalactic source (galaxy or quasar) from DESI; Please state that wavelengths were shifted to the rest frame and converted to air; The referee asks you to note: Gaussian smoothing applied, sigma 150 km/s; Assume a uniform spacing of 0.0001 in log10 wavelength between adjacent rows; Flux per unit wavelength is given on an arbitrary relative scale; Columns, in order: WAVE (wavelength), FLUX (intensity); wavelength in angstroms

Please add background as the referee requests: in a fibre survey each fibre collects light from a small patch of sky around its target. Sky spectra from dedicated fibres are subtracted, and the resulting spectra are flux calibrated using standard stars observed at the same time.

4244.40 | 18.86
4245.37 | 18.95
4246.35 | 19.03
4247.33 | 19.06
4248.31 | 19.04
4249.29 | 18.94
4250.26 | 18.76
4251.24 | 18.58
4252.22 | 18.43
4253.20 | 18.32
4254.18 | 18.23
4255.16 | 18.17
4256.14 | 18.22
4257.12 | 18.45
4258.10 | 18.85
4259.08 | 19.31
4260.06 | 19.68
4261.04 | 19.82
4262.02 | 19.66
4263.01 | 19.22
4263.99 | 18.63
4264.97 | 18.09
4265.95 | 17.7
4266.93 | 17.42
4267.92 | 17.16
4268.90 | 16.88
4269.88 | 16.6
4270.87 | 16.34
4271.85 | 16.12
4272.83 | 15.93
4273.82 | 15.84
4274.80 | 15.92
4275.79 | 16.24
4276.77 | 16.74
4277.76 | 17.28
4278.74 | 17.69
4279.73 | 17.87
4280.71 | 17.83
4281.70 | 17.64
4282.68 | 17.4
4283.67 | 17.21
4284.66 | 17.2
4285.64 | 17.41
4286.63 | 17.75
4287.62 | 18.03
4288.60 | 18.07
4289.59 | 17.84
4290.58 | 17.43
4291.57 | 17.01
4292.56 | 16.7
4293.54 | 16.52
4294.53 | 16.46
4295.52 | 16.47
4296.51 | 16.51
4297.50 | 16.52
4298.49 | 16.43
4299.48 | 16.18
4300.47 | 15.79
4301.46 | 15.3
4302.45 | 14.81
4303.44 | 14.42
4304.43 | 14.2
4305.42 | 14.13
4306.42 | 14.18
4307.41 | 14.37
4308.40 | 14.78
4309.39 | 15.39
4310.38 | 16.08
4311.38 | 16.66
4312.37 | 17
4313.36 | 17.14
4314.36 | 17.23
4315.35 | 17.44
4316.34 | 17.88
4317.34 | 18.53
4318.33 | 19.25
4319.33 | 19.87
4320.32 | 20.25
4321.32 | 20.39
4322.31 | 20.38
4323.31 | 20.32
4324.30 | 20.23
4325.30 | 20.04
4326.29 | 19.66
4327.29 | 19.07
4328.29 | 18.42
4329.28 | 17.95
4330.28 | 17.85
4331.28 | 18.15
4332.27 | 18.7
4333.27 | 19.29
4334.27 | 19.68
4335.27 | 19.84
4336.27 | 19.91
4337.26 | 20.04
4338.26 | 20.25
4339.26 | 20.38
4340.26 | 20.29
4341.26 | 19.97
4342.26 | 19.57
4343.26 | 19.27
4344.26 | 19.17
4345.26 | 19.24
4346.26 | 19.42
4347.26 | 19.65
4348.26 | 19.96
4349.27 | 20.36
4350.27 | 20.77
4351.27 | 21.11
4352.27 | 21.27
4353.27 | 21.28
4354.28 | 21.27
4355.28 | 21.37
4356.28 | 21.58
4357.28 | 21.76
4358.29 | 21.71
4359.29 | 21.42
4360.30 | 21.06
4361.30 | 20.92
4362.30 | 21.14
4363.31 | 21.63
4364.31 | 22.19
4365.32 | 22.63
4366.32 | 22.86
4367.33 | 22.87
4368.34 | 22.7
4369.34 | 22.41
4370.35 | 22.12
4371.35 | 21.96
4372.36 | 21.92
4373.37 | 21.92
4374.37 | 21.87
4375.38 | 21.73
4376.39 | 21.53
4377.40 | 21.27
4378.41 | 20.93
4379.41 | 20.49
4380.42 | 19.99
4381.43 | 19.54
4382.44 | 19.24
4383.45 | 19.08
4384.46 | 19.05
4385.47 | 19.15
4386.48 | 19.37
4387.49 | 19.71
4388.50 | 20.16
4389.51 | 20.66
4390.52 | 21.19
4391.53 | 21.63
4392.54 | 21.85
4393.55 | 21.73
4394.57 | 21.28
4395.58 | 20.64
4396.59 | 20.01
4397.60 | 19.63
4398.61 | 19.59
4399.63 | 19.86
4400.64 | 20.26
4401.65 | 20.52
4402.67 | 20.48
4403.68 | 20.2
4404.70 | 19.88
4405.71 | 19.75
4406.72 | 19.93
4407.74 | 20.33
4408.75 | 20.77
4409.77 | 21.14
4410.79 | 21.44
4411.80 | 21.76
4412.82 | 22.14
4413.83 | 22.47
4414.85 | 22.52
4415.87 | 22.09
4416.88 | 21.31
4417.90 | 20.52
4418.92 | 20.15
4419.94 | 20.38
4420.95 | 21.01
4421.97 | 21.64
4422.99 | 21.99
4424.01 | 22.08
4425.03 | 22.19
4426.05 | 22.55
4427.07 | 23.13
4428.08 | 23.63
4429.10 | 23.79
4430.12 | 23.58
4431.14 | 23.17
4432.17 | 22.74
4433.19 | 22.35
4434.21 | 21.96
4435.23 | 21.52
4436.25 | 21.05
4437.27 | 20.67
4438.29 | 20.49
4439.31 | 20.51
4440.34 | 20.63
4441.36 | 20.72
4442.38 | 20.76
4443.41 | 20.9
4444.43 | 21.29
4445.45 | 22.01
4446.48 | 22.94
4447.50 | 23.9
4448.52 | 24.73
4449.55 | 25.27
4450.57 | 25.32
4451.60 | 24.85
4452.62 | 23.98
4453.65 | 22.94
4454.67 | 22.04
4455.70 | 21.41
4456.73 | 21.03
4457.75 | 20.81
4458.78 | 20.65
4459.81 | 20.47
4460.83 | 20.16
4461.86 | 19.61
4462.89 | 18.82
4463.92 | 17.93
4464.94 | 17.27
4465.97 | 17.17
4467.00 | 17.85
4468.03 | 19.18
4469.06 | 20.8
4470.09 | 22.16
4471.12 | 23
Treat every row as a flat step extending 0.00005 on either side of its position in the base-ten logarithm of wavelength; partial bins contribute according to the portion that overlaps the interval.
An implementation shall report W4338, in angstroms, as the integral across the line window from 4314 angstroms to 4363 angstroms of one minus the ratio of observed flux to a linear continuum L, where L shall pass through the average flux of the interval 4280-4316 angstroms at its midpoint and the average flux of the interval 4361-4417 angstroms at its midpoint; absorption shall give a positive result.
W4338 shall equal -3.8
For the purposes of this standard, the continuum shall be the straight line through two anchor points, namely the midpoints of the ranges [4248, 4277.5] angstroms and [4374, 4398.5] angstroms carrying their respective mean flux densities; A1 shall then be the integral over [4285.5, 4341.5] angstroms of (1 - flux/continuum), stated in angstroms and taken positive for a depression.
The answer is 3.7 angstroms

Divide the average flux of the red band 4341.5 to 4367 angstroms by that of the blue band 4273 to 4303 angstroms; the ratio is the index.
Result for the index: 1.2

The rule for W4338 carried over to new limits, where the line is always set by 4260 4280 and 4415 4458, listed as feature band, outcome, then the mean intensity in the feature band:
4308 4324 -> 0.55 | 18.1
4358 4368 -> -0.90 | 21.9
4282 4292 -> 0.20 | 17.5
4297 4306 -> 1.48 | 15.3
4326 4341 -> -0.06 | 19.3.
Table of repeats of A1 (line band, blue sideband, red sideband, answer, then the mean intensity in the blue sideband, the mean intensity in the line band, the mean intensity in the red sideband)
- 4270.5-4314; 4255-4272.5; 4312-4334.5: 4.8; 18.1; 16.4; 18.9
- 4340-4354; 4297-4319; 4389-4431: -1.6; 16.1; 20.1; 21.3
